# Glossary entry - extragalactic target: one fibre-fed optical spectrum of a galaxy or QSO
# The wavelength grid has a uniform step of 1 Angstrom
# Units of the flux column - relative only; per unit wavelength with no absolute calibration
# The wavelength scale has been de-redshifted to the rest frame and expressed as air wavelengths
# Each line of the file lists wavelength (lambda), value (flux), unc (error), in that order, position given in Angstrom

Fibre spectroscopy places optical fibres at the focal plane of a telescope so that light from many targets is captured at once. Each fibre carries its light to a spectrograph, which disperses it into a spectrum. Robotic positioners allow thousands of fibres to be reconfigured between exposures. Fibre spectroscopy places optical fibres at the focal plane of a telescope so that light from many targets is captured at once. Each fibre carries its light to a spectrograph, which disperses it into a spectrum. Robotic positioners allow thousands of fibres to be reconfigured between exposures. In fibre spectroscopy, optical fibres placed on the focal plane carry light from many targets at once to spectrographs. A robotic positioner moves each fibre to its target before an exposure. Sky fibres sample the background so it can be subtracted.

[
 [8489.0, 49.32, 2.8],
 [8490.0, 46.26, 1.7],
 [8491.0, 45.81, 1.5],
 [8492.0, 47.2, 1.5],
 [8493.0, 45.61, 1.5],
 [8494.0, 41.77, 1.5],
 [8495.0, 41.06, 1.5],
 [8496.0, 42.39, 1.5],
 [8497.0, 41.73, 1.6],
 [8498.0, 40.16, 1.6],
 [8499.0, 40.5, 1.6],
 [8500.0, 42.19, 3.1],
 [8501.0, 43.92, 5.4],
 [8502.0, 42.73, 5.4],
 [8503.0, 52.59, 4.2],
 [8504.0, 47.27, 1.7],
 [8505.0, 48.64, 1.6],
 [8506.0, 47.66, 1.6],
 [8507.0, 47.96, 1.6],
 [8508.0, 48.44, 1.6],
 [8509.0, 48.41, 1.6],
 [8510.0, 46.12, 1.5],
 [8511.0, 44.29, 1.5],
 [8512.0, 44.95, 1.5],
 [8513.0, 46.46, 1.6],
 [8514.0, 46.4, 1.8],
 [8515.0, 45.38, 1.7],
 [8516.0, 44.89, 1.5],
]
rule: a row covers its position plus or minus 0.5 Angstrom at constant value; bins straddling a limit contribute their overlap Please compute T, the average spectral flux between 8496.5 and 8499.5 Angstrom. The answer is 40.8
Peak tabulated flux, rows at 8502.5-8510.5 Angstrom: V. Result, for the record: 52.59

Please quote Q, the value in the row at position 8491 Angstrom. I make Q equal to 45.81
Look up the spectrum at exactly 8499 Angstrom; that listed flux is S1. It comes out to 40.5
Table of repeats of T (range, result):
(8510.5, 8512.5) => 44.6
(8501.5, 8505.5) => 47.8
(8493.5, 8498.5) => 41.4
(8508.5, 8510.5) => 47.3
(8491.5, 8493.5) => 46.4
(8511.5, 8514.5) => 45.9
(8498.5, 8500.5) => 41.3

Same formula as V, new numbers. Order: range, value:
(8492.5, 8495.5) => 45.61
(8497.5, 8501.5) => 43.92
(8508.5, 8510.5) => 48.41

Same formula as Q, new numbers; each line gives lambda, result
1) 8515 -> 45.38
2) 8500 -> 42.19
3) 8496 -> 42.39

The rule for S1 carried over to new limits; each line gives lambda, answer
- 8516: 44.89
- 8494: 41.77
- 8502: 42.73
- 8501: 43.92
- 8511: 44.29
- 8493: 45.61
